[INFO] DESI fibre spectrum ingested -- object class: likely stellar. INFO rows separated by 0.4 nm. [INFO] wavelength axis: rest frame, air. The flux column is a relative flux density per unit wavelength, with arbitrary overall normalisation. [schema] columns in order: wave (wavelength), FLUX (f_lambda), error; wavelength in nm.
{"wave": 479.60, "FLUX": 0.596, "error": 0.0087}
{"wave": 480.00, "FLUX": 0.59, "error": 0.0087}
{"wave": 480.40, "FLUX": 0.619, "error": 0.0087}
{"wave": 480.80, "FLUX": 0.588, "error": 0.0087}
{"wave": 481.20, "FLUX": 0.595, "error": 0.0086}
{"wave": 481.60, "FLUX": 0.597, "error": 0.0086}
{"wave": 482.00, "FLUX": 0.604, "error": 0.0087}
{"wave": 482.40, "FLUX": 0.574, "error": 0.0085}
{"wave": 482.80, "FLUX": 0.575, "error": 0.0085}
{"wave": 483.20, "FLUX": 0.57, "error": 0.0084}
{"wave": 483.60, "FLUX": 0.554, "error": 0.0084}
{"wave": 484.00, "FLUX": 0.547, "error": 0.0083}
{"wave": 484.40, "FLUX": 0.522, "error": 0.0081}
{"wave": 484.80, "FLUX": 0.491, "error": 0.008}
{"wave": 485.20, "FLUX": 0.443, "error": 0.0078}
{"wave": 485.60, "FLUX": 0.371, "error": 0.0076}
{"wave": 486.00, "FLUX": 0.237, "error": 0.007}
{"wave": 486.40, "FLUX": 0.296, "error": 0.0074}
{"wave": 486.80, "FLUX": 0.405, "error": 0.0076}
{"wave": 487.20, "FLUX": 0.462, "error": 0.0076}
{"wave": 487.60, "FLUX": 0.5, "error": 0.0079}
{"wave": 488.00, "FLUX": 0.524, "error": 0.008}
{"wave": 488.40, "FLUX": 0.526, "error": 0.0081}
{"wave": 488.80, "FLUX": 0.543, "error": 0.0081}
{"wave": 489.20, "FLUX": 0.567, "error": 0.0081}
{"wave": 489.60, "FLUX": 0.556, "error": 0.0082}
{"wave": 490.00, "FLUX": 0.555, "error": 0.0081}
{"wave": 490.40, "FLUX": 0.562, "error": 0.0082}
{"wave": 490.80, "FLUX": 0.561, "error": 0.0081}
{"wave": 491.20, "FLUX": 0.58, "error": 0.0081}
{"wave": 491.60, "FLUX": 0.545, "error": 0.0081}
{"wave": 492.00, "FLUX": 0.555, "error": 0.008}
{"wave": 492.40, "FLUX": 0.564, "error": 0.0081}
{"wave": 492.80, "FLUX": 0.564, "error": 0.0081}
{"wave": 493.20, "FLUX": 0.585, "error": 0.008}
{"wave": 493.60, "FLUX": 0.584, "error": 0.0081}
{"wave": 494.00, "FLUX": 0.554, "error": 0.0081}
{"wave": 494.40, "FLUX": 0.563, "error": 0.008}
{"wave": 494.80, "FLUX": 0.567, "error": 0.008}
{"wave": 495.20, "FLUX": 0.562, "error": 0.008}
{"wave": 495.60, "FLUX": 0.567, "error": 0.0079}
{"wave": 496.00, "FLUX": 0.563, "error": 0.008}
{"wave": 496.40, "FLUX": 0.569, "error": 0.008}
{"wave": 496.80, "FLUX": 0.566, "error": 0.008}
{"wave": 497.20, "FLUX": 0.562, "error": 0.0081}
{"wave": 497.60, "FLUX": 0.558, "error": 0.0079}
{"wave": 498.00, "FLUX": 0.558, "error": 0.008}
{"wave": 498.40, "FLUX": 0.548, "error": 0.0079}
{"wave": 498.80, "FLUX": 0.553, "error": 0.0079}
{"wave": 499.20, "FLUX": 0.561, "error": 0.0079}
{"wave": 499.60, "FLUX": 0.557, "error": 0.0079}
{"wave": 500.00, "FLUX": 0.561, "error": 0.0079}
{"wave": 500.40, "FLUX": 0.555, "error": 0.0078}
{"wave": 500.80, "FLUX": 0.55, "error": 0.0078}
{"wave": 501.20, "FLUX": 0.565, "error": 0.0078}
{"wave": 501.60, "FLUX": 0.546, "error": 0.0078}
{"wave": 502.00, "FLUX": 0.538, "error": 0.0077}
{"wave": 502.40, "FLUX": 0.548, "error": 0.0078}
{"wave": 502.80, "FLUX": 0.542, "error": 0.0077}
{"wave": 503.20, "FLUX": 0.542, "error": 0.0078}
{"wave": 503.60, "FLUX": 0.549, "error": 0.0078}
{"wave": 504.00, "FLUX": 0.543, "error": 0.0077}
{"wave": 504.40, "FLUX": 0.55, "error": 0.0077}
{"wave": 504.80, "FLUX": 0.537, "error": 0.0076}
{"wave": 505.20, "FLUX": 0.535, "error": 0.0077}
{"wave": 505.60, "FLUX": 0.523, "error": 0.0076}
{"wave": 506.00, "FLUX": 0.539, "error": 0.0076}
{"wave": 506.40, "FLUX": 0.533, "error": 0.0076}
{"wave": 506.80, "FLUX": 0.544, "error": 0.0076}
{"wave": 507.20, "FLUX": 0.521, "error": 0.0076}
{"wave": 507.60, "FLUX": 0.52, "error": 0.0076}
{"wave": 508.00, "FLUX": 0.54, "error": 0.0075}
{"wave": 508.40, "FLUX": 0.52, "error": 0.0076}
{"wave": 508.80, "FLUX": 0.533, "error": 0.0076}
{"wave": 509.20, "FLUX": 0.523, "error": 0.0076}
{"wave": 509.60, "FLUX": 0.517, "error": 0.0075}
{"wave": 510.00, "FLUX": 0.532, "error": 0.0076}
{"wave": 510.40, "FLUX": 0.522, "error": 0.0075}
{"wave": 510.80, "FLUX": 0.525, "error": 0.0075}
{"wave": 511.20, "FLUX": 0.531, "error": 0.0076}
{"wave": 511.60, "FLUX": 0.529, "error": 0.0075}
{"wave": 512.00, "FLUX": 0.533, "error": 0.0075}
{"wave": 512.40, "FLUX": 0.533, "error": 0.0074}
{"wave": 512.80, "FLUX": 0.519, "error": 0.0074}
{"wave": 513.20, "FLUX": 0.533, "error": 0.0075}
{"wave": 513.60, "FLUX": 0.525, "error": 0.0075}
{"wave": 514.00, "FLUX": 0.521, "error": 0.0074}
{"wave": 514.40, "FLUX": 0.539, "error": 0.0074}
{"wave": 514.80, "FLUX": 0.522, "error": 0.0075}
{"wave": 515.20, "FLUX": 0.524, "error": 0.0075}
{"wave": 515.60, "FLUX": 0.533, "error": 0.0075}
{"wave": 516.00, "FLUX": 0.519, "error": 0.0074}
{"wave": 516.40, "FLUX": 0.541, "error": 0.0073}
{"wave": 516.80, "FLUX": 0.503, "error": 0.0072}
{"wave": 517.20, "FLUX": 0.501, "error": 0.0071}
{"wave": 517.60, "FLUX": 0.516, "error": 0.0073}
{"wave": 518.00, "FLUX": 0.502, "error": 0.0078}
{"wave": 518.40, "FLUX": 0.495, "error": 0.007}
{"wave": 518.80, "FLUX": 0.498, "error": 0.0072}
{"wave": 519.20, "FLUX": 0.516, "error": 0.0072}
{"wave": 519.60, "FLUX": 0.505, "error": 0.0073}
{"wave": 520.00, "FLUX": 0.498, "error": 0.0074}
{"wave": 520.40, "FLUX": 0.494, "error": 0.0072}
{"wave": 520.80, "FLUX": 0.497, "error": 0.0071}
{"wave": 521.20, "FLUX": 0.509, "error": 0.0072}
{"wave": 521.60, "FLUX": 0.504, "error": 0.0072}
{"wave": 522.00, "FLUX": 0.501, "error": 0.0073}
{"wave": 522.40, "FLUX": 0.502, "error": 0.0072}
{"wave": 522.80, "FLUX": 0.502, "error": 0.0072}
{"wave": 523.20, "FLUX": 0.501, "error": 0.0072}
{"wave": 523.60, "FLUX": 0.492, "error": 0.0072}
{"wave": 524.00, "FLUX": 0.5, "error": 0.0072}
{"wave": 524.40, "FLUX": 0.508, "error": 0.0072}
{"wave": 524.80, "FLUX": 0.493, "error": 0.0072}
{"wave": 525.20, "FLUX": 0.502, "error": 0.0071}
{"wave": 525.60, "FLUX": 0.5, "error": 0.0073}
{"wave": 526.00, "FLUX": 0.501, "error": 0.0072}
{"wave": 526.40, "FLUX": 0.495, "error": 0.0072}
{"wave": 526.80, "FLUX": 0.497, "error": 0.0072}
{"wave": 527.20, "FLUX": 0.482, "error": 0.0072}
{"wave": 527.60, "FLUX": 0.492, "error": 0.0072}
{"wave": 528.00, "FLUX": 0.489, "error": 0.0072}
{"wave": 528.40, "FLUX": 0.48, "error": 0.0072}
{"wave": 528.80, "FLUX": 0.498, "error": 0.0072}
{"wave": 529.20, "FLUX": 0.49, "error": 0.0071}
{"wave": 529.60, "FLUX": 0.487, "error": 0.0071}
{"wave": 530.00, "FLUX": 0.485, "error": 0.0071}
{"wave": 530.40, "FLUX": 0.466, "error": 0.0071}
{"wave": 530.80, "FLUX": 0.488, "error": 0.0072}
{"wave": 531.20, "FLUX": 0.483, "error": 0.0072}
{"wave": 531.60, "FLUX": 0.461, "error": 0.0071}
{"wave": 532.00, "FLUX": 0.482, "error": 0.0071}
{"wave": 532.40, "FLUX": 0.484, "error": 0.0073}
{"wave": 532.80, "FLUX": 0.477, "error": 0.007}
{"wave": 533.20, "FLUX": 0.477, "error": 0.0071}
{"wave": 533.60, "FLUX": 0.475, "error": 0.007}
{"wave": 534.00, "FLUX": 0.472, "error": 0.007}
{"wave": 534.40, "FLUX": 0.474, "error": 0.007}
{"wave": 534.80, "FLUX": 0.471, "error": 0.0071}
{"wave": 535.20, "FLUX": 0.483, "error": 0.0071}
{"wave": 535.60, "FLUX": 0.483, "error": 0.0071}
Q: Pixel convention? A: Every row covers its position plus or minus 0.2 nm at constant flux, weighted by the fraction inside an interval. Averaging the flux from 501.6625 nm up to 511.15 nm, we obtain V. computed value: 0.534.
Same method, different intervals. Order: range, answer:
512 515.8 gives 0.528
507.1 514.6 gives 0.527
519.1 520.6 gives 0.502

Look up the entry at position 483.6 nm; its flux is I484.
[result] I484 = 0.554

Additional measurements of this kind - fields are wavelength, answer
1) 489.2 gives 0.567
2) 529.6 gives 0.487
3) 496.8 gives 0.566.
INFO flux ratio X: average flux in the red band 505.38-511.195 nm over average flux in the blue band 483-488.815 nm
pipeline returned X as 1.14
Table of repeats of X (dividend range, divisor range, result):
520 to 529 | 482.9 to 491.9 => 1.00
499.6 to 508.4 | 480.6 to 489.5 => 1.07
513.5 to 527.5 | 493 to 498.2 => 0.89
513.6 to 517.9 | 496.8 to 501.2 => 0.94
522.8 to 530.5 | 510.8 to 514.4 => 0.93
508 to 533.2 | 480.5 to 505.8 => 0.94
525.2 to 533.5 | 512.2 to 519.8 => 0.94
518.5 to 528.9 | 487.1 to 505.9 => 0.90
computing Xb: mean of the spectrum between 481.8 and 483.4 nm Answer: 0.581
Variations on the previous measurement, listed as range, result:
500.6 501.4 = 0.557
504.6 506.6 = 0.533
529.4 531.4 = 0.482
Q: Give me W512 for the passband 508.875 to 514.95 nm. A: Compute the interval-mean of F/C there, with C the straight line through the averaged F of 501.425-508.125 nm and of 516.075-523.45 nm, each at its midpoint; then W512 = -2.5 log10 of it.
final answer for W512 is -0.01 mag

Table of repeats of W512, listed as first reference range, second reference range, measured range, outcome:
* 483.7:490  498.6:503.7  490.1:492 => -0.14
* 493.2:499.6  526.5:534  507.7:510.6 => 0.01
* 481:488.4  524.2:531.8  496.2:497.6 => -0.15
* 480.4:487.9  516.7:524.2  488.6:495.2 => -0.13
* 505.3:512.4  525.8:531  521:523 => 0.00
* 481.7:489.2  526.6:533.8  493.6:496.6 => -0.16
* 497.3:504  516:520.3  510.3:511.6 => 0.00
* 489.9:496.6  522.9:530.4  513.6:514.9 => -0.02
